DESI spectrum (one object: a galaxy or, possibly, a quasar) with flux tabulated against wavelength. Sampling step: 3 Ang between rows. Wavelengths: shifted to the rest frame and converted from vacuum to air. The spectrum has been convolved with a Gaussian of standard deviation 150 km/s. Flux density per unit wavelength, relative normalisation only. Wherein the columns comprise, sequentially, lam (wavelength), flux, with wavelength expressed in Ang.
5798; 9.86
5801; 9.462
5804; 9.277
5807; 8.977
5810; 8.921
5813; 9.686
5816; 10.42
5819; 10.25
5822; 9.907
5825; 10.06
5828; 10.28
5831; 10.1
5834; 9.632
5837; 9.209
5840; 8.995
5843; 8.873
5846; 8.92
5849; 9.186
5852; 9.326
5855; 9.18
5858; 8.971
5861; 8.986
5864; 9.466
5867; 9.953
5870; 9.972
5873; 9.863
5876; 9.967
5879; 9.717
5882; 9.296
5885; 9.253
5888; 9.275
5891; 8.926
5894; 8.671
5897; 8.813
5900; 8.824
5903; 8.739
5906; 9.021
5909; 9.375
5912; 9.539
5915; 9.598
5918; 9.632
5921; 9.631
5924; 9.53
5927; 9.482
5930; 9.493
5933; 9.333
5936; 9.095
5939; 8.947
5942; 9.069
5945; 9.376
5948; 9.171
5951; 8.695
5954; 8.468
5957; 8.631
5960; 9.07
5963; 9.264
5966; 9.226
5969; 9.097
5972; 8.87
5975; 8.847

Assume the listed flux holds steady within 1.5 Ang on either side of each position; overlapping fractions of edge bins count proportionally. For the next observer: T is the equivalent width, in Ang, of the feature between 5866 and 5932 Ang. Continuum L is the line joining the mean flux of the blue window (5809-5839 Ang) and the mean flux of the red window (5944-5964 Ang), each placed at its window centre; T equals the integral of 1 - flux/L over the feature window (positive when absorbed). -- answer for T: -0.46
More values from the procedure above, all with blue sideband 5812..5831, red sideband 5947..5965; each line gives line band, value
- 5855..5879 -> 0.3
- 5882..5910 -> 1.3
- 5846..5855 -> 0.6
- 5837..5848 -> 1.0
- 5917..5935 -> -0.7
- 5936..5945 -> -0.1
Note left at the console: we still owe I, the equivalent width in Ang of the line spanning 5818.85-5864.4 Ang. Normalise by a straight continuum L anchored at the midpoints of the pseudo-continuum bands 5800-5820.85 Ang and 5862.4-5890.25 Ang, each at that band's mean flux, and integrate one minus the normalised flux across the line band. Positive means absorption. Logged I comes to 0.8 Ang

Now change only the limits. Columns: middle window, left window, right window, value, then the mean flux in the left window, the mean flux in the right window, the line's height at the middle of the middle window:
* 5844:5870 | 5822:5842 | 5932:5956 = 0.72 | 9.71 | 9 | 9.55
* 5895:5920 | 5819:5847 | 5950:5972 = 0.04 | 9.6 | 8.92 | 9.21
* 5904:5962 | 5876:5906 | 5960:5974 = -0.73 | 9.1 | 9.1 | 9.1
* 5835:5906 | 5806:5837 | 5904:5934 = 2.93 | 9.81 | 9.45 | 9.63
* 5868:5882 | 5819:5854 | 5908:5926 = -0.41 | 9.53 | 9.55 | 9.54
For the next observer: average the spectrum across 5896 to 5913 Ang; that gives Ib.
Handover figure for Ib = 9.04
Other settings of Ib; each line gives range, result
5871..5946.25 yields 9.3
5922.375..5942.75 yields 9.29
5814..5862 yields 9.53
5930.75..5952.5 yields 9.11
